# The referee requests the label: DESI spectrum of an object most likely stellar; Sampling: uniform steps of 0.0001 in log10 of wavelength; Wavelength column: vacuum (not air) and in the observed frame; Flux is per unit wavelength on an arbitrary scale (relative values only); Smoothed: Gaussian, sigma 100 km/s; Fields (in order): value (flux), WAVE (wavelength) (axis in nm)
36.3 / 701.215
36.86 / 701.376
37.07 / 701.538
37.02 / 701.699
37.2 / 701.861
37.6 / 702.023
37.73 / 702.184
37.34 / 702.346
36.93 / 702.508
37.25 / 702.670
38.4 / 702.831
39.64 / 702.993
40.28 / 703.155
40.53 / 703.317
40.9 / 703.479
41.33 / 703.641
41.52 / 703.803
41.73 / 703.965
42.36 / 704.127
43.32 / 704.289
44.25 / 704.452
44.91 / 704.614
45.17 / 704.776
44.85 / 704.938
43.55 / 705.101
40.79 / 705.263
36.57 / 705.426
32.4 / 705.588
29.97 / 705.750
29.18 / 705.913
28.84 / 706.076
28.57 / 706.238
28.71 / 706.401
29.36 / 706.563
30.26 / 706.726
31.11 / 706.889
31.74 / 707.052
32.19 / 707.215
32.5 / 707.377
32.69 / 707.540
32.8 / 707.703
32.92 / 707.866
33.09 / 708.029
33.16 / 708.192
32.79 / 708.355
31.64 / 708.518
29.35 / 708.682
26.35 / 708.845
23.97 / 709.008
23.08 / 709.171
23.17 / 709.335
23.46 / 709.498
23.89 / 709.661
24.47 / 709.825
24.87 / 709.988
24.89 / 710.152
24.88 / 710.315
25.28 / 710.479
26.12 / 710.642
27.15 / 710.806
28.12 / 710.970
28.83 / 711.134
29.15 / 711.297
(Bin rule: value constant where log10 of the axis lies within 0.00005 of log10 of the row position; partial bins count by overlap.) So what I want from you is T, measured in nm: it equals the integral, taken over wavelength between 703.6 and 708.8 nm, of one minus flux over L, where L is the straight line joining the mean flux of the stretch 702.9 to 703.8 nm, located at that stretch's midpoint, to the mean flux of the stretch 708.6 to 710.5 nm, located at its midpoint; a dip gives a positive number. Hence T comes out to -0.31 nm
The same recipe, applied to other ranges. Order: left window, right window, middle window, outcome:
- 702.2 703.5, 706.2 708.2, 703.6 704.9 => -0.24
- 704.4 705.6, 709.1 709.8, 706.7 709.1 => -0.10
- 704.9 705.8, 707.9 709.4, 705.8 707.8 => 0.18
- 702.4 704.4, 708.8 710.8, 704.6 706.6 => -0.02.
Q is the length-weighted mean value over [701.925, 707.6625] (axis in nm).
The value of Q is 36.9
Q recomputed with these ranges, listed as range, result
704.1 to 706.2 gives 38.6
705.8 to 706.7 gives 29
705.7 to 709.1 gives 30.5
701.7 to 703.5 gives 38.4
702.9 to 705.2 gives 42.4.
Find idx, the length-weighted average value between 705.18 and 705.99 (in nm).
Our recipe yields 33.8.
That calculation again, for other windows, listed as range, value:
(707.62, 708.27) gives 33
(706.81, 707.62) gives 32.1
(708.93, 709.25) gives 23.5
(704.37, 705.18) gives 44.5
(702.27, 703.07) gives 37.9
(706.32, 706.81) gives 29.5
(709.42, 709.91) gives 24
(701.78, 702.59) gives 37.3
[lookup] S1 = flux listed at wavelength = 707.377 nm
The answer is 32.5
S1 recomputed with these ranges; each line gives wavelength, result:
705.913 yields 29.18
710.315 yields 24.88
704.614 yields 44.91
